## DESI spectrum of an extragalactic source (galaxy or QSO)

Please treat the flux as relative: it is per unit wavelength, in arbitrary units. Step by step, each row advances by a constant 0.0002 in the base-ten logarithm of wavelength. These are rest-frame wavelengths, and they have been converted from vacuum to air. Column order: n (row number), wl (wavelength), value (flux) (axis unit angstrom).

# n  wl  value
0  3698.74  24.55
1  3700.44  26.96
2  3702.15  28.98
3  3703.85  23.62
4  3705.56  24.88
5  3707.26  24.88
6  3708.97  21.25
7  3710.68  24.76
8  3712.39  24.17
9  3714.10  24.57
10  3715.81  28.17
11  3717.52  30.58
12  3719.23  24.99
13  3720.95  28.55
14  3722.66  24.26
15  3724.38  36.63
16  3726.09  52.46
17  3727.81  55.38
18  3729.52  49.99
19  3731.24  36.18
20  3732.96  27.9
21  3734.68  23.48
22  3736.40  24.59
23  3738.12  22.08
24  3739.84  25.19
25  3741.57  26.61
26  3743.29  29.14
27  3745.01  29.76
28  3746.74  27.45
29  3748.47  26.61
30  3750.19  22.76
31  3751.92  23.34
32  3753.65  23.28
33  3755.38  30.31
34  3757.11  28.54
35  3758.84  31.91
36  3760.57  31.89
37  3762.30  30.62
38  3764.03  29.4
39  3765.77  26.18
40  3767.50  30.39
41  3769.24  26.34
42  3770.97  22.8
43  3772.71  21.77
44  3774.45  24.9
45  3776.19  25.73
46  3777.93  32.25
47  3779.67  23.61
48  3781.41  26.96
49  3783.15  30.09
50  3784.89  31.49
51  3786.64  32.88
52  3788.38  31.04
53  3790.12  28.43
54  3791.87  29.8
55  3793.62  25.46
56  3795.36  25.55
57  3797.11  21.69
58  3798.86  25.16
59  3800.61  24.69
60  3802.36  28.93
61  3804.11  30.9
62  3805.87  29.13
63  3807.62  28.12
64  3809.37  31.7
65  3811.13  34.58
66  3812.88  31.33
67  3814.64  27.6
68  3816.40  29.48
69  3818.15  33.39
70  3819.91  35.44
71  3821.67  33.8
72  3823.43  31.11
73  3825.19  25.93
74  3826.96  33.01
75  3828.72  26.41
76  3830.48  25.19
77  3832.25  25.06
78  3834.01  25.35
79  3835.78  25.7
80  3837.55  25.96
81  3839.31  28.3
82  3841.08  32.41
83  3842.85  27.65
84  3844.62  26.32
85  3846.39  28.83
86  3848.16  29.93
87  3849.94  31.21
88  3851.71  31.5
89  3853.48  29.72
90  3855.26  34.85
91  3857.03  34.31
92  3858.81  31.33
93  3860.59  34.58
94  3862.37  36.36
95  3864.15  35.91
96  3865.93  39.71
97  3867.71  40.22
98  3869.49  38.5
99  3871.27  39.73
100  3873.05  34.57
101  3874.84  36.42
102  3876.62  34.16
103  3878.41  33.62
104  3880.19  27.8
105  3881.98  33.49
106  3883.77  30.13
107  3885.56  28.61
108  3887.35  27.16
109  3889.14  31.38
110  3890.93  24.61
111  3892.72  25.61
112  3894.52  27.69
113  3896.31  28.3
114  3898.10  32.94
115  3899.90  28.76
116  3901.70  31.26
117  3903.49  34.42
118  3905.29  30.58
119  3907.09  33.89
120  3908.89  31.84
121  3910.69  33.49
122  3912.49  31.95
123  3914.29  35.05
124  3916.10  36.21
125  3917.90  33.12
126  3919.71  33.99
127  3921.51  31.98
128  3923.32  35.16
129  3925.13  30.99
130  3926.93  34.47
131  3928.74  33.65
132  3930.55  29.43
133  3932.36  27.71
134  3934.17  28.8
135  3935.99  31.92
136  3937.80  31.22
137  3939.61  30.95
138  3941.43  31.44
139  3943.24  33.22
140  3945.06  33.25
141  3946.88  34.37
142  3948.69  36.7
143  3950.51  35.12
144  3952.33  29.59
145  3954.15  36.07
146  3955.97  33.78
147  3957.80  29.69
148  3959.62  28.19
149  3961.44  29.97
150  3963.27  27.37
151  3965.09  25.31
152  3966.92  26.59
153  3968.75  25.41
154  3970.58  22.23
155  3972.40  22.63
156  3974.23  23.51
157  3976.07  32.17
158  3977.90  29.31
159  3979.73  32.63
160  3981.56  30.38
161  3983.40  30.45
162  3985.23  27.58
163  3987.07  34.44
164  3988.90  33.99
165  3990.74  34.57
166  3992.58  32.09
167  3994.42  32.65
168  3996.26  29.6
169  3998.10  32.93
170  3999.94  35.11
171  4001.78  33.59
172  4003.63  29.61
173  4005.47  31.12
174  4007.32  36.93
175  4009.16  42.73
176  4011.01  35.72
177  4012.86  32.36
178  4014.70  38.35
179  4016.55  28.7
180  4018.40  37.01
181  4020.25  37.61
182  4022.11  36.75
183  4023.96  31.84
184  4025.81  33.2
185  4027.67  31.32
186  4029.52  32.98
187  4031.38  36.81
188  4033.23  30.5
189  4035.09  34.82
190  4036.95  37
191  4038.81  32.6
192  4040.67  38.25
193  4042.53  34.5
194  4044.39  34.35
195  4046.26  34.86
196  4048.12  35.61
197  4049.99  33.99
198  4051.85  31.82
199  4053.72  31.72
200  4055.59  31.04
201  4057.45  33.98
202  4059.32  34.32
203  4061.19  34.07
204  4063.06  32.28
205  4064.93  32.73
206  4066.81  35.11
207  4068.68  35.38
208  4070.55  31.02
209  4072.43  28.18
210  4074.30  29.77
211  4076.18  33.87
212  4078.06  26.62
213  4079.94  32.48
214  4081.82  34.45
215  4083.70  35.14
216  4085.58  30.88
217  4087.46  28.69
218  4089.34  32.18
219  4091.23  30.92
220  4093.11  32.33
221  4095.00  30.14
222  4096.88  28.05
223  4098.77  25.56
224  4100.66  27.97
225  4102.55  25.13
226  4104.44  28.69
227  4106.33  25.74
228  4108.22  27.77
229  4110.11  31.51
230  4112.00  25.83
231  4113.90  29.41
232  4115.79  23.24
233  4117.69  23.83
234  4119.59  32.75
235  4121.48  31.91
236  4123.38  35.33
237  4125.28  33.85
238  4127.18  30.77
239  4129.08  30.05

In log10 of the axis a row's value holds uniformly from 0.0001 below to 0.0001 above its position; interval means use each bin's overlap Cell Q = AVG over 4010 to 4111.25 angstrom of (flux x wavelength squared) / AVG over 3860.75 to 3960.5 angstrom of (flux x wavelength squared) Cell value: 1.07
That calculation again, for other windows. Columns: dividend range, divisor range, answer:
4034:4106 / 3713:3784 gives 1.29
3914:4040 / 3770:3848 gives 1.24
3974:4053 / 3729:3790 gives 1.36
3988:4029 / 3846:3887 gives 1.08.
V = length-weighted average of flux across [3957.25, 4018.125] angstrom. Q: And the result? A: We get 30.9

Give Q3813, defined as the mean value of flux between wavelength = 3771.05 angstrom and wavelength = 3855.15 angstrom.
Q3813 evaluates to 28.6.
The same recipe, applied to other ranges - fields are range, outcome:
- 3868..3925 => 32.2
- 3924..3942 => 31.1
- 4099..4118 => 27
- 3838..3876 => 33.4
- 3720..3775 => 29.7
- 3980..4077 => 33.5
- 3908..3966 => 32.1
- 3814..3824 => 31.9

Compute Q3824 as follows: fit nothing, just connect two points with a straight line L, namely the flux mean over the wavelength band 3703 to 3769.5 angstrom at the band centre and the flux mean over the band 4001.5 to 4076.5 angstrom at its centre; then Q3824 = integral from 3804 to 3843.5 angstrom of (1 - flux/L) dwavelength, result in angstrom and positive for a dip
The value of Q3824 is 1.3 angstrom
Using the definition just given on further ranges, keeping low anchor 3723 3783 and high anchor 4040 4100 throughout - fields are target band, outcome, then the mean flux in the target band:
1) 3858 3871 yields -2.7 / 36.8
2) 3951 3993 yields 2.6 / 29.5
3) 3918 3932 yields -0.7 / 32.6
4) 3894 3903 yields 0.2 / 30.1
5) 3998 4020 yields -2.0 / 34.7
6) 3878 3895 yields 1.0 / 28.9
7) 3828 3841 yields 1.7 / 26.4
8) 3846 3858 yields -0.5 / 31.6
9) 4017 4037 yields -1.5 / 34.3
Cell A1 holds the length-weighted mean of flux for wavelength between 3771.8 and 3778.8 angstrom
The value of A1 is 26.1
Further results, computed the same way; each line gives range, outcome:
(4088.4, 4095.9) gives 31.4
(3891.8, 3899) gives 28.6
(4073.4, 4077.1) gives 31.8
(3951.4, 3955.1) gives 32.9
